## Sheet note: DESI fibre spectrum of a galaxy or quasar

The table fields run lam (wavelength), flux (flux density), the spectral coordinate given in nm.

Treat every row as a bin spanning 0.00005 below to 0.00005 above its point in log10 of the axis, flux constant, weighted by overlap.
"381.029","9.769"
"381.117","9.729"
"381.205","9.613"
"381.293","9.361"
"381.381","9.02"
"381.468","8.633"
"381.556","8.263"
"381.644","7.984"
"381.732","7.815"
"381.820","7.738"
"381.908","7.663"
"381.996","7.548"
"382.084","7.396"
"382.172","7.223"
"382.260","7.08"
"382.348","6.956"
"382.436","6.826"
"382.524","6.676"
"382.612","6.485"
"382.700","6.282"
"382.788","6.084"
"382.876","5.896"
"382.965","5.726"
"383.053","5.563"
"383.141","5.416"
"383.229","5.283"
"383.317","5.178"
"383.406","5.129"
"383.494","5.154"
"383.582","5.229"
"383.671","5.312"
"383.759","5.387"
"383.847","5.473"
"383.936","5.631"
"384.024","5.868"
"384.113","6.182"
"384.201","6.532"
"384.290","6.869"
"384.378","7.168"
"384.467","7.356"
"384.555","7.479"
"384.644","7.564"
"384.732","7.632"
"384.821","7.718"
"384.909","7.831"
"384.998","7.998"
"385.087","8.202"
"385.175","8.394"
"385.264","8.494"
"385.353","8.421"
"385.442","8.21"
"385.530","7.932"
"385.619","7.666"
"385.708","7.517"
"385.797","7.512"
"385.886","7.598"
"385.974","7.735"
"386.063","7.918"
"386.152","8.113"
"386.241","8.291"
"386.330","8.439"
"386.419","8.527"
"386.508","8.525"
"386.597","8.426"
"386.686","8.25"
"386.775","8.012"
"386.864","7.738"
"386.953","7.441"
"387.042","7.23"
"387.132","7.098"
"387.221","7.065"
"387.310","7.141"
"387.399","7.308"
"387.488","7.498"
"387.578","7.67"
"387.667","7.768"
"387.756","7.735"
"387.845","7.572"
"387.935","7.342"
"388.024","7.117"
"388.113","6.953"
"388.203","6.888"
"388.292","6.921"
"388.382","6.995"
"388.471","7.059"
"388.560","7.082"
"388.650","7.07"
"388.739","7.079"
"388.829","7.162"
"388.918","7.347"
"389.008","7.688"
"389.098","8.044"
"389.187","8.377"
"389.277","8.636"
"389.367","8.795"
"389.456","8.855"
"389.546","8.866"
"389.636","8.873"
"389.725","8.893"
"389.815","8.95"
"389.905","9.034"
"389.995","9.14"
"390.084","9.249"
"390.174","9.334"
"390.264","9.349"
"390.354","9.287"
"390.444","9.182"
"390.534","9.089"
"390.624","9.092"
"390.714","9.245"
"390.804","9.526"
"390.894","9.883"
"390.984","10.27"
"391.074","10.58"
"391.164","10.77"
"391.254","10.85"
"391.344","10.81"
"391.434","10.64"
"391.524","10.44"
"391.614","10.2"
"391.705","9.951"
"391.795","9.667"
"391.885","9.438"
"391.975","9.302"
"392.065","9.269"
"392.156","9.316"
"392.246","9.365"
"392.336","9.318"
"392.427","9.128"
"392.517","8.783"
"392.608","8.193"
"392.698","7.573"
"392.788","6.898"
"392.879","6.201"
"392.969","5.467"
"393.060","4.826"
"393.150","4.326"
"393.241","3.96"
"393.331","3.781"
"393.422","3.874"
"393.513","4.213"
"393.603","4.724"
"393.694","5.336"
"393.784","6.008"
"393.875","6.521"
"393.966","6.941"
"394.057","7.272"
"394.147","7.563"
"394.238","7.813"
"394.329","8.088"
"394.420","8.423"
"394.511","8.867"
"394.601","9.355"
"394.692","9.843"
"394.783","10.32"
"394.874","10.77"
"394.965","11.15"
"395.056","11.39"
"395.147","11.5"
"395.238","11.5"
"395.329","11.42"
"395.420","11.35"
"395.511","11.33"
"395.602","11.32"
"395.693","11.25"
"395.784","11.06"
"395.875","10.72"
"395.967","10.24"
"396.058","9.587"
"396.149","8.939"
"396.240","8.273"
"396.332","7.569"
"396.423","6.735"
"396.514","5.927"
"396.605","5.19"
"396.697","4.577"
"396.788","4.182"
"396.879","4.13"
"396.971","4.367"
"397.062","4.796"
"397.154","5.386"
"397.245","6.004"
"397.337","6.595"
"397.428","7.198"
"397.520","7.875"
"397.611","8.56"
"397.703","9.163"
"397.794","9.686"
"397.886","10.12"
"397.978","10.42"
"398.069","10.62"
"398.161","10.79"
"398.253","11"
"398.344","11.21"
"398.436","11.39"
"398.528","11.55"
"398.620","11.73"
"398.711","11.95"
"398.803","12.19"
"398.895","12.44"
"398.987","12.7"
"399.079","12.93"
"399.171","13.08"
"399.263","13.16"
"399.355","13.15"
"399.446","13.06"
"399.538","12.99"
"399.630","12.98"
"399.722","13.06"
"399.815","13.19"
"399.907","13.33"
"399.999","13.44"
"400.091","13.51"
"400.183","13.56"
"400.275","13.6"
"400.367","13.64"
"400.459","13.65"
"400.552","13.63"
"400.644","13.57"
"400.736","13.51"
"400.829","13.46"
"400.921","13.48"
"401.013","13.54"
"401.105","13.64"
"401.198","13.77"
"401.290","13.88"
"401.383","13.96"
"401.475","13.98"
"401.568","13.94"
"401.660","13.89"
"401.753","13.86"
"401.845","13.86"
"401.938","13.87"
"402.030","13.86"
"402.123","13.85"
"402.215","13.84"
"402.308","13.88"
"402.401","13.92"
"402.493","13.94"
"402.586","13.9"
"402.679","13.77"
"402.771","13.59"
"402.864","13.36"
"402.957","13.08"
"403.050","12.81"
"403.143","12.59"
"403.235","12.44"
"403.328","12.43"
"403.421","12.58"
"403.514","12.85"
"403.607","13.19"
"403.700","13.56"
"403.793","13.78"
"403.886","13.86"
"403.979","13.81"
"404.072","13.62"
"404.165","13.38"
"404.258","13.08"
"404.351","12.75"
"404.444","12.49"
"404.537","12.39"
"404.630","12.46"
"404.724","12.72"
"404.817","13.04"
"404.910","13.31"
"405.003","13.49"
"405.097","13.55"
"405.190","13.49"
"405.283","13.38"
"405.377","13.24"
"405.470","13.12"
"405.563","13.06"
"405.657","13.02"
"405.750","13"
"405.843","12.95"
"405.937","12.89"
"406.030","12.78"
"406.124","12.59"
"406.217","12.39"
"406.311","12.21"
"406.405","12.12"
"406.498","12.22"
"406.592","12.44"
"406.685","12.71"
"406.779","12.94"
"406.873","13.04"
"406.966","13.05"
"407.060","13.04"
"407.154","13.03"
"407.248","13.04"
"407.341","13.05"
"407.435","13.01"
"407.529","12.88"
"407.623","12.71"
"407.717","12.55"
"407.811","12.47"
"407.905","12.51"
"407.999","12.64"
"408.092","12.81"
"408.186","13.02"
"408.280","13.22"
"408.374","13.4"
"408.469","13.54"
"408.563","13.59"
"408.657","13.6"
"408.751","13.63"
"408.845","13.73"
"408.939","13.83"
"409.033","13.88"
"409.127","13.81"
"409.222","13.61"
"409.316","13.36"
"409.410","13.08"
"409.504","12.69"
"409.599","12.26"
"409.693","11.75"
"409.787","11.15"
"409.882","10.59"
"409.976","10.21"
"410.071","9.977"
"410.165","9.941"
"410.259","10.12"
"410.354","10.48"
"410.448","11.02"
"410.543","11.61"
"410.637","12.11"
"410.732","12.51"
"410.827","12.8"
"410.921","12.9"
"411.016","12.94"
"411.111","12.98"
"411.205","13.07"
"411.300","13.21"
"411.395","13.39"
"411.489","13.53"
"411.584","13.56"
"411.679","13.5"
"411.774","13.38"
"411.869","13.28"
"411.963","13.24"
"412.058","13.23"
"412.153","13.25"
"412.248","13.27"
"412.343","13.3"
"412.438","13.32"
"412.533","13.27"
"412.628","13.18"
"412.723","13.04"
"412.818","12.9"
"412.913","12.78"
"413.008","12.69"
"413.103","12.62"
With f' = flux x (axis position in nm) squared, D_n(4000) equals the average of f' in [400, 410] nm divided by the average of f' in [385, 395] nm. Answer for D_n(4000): 1.7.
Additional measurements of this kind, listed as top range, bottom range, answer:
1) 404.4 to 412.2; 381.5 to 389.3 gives 1.98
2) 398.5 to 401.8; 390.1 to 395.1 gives 1.64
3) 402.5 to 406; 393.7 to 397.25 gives 1.64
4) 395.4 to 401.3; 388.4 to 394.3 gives 1.36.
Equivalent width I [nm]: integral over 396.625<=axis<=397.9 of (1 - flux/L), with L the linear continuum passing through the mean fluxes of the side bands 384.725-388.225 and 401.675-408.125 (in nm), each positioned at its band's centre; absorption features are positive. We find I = 0.516 nm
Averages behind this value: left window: 7.78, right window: 13.1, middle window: 6.5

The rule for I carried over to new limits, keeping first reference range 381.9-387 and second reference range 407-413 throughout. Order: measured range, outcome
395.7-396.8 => 0.19 nm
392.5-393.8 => 0.50 nm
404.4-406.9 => -0.23 nm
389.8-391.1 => -0.16 nm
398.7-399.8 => -0.26 nm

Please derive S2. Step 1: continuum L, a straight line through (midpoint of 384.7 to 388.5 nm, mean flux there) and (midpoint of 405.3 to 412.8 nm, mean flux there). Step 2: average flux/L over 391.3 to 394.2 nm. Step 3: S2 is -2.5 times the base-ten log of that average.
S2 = 0.208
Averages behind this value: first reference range 7.72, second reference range 12.7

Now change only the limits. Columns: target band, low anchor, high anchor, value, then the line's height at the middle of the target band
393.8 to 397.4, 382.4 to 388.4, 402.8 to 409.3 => 0.19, 10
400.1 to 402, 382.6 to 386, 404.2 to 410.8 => -0.24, 11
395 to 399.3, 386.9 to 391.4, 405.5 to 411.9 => 0.07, 10.1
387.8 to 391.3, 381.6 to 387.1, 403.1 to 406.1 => 0.02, 8.64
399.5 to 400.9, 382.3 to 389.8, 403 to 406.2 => -0.15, 11.7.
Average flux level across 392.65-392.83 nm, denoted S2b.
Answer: 7.29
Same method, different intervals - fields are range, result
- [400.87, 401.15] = 13.6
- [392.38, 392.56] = 8.95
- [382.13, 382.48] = 7.02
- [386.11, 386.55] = 8.38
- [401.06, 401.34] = 13.7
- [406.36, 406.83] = 12.5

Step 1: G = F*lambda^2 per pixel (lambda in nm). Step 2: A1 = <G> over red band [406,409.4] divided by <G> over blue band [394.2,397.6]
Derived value 1.62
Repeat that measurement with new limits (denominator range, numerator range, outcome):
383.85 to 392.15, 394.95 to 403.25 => 1.47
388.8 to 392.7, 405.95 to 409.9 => 1.52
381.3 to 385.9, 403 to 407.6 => 2.07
